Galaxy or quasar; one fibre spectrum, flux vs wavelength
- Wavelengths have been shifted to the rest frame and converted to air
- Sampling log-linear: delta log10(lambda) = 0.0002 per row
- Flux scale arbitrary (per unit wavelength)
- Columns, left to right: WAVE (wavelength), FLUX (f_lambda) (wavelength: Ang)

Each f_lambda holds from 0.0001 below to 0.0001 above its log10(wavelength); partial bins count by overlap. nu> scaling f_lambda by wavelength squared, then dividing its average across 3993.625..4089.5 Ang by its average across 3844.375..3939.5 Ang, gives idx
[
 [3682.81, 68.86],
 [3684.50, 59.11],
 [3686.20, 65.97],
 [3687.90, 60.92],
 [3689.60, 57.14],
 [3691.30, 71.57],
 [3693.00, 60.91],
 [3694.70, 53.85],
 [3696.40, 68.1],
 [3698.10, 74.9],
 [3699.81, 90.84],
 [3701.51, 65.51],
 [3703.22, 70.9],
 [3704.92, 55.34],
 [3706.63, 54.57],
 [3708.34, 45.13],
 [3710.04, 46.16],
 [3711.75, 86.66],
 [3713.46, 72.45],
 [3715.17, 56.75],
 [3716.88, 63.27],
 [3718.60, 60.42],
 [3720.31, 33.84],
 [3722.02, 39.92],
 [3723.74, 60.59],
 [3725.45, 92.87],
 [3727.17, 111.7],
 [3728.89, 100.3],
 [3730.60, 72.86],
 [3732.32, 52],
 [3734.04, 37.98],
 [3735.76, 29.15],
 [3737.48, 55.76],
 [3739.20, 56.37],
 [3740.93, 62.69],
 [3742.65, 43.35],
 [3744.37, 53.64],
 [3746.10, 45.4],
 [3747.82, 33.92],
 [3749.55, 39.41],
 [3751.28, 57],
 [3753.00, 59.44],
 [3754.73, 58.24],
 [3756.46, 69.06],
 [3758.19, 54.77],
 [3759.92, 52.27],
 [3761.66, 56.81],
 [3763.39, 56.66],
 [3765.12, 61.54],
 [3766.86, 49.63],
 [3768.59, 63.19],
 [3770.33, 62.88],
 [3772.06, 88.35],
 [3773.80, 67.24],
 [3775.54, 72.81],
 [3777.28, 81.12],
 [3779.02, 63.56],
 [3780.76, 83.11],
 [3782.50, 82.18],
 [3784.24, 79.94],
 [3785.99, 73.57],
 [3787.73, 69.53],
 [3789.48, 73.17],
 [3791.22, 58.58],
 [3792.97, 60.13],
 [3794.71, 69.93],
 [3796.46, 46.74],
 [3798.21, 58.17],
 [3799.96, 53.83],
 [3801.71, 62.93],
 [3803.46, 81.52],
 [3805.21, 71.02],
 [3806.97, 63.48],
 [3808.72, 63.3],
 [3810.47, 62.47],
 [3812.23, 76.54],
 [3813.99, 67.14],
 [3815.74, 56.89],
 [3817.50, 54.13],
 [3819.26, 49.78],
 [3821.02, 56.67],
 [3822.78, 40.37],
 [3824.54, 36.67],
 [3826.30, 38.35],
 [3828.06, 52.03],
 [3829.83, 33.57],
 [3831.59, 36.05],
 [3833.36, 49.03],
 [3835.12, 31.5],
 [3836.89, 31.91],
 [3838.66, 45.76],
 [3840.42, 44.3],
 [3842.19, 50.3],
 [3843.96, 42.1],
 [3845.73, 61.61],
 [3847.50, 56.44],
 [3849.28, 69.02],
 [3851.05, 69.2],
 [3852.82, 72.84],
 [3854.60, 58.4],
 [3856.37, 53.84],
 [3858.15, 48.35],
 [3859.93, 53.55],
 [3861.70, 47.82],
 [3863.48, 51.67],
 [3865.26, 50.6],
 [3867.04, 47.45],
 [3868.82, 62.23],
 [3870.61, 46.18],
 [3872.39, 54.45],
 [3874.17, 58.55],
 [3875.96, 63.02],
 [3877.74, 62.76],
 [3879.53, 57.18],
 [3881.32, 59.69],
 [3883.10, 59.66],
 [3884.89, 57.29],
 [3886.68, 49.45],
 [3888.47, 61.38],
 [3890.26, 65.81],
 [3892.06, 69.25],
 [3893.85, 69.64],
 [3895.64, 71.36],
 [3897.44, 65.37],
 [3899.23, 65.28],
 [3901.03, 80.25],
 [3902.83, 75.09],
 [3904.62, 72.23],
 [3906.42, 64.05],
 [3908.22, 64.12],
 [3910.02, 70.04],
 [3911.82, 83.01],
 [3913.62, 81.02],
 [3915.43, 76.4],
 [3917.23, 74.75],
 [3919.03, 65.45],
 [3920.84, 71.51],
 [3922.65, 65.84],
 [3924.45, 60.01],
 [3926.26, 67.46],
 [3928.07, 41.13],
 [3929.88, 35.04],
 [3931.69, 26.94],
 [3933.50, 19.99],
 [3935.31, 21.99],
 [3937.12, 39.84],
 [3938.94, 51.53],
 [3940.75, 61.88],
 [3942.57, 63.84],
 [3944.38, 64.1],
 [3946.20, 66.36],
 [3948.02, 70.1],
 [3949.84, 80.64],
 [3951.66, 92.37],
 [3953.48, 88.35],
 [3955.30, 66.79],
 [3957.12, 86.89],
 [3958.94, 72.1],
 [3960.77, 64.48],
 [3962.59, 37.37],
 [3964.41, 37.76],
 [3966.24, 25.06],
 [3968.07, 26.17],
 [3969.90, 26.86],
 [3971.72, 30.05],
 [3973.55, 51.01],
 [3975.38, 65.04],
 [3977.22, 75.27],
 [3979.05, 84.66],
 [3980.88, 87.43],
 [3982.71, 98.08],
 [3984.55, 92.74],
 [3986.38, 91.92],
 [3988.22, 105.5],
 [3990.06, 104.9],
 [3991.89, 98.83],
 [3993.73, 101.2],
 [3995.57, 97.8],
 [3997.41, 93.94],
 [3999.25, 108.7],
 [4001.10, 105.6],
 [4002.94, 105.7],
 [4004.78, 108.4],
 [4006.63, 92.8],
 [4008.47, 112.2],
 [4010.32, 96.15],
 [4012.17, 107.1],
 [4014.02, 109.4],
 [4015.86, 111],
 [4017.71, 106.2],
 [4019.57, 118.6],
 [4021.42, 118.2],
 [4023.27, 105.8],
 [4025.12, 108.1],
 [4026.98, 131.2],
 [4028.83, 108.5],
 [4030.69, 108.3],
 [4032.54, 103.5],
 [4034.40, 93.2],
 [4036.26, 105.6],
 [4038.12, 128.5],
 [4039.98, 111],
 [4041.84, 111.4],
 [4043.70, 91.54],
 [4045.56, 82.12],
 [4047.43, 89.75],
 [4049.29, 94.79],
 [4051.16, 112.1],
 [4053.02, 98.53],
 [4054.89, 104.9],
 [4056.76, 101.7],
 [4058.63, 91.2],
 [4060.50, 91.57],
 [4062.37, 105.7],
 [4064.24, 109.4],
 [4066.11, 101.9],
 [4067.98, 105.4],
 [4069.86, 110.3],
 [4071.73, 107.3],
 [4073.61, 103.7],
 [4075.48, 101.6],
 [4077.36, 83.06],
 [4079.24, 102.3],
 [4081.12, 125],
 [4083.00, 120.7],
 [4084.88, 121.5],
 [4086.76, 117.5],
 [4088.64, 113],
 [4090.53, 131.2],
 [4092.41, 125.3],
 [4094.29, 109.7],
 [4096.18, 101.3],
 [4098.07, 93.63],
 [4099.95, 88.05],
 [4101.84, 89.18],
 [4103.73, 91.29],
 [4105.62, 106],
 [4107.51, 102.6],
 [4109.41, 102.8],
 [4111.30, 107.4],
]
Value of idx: 1.9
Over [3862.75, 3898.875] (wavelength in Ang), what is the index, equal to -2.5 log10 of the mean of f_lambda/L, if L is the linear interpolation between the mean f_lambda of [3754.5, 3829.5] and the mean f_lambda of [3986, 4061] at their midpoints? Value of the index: 0.31 mag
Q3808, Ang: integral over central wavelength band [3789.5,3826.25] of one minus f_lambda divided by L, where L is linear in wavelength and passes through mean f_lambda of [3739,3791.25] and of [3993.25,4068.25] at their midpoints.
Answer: 5.2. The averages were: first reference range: 62.4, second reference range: 105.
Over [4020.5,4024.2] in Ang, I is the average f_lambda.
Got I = 112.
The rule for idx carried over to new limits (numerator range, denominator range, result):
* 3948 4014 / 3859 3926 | 1.33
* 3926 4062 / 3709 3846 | 1.61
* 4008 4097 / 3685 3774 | 2.09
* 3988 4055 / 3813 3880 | 2.22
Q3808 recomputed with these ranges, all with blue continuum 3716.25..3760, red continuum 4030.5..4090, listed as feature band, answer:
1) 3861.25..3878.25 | 5.0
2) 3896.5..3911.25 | 2.2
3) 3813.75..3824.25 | 2.6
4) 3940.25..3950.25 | 2.3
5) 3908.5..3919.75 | 1.2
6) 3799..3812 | 0.3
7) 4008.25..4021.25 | -1.4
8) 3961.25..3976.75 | 8.9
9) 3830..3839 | 4.2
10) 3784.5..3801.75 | 0.6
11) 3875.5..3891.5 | 3.9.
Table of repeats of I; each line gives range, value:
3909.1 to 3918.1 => 77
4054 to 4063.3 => 98.9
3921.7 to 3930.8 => 53.9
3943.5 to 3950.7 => 70.2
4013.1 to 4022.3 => 113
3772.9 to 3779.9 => 71.2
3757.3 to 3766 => 56.4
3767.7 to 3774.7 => 70.4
